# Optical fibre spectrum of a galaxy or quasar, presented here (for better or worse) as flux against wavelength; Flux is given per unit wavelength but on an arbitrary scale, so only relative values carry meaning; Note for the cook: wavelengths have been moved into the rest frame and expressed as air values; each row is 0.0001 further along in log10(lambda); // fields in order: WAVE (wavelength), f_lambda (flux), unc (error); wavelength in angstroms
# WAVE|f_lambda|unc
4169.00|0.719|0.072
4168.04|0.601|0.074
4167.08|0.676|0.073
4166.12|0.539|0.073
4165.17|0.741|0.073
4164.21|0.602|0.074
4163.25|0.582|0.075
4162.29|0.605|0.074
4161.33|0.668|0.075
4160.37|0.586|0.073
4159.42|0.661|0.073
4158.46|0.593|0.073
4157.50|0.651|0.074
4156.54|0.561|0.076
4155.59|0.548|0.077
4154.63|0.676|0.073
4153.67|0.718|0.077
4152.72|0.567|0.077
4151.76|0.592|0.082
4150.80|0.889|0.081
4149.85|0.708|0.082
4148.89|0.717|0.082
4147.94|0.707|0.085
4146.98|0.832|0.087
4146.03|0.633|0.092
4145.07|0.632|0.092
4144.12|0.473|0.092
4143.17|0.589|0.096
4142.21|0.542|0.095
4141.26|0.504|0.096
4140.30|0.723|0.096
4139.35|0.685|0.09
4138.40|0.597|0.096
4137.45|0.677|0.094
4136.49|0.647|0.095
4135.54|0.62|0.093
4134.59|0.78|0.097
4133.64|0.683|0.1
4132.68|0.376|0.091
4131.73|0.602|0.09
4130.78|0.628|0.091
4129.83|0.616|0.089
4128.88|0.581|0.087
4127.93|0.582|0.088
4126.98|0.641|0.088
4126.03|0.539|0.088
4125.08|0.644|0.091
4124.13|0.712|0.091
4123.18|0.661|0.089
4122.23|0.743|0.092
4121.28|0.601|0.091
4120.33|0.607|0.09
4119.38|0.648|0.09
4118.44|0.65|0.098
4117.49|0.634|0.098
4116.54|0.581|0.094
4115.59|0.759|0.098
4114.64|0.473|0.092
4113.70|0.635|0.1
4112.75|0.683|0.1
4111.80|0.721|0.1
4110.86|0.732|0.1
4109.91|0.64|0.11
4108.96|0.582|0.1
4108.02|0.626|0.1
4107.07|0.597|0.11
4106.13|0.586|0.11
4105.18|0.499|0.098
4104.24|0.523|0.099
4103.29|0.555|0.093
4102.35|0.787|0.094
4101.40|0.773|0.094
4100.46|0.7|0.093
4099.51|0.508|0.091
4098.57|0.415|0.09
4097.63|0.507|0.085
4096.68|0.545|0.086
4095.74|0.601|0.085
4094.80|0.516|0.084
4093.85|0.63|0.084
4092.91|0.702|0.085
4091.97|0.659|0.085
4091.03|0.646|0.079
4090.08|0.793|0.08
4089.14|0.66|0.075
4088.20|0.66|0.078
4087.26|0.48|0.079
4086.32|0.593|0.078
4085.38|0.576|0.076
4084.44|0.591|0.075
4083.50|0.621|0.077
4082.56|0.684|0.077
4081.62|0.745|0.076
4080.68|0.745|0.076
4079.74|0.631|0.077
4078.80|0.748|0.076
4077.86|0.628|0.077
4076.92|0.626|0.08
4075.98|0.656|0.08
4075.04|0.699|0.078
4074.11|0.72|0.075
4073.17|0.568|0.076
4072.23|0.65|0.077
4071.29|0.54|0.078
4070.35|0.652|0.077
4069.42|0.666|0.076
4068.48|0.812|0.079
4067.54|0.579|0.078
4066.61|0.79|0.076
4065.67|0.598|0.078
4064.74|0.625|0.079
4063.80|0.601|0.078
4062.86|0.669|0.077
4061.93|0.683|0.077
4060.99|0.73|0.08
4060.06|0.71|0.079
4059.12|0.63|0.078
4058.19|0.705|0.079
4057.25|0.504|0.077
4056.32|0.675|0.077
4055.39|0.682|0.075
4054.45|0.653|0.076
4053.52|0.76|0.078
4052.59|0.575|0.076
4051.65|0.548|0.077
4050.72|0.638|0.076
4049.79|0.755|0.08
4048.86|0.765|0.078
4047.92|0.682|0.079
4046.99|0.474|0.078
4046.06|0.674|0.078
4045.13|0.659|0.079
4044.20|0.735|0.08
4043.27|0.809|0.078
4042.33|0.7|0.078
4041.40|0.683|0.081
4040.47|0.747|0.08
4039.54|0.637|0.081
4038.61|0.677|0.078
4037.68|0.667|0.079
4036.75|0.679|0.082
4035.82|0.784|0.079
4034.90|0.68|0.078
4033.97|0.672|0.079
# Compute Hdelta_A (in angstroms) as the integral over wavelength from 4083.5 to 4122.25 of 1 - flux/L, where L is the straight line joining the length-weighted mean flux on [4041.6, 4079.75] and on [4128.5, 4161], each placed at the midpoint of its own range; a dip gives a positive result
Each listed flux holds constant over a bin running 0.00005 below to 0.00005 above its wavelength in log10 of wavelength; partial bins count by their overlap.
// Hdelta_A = 1.9 angstroms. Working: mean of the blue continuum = 0.664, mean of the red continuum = 0.635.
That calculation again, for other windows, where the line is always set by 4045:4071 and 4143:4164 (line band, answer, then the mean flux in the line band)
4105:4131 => 0.8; 0.63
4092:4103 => 0.8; 0.609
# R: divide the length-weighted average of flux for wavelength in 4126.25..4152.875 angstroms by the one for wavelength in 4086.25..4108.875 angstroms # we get 1.05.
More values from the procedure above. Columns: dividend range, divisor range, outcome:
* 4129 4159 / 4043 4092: 0.97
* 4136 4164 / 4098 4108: 1.08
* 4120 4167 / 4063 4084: 0.96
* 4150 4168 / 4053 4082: 0.96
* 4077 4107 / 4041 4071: 0.93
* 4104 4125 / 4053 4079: 0.96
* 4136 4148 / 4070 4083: 0.95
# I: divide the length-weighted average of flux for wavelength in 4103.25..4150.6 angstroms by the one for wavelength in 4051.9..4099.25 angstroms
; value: 0.98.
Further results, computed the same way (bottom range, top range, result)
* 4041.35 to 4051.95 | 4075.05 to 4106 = 0.92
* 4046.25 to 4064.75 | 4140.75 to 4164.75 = 0.97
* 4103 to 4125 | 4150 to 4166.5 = 1.01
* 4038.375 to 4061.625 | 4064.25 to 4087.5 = 0.97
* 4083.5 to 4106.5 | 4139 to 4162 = 1.06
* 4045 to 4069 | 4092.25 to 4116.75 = 0.93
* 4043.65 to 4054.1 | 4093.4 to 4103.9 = 0.90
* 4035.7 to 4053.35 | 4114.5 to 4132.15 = 0.93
